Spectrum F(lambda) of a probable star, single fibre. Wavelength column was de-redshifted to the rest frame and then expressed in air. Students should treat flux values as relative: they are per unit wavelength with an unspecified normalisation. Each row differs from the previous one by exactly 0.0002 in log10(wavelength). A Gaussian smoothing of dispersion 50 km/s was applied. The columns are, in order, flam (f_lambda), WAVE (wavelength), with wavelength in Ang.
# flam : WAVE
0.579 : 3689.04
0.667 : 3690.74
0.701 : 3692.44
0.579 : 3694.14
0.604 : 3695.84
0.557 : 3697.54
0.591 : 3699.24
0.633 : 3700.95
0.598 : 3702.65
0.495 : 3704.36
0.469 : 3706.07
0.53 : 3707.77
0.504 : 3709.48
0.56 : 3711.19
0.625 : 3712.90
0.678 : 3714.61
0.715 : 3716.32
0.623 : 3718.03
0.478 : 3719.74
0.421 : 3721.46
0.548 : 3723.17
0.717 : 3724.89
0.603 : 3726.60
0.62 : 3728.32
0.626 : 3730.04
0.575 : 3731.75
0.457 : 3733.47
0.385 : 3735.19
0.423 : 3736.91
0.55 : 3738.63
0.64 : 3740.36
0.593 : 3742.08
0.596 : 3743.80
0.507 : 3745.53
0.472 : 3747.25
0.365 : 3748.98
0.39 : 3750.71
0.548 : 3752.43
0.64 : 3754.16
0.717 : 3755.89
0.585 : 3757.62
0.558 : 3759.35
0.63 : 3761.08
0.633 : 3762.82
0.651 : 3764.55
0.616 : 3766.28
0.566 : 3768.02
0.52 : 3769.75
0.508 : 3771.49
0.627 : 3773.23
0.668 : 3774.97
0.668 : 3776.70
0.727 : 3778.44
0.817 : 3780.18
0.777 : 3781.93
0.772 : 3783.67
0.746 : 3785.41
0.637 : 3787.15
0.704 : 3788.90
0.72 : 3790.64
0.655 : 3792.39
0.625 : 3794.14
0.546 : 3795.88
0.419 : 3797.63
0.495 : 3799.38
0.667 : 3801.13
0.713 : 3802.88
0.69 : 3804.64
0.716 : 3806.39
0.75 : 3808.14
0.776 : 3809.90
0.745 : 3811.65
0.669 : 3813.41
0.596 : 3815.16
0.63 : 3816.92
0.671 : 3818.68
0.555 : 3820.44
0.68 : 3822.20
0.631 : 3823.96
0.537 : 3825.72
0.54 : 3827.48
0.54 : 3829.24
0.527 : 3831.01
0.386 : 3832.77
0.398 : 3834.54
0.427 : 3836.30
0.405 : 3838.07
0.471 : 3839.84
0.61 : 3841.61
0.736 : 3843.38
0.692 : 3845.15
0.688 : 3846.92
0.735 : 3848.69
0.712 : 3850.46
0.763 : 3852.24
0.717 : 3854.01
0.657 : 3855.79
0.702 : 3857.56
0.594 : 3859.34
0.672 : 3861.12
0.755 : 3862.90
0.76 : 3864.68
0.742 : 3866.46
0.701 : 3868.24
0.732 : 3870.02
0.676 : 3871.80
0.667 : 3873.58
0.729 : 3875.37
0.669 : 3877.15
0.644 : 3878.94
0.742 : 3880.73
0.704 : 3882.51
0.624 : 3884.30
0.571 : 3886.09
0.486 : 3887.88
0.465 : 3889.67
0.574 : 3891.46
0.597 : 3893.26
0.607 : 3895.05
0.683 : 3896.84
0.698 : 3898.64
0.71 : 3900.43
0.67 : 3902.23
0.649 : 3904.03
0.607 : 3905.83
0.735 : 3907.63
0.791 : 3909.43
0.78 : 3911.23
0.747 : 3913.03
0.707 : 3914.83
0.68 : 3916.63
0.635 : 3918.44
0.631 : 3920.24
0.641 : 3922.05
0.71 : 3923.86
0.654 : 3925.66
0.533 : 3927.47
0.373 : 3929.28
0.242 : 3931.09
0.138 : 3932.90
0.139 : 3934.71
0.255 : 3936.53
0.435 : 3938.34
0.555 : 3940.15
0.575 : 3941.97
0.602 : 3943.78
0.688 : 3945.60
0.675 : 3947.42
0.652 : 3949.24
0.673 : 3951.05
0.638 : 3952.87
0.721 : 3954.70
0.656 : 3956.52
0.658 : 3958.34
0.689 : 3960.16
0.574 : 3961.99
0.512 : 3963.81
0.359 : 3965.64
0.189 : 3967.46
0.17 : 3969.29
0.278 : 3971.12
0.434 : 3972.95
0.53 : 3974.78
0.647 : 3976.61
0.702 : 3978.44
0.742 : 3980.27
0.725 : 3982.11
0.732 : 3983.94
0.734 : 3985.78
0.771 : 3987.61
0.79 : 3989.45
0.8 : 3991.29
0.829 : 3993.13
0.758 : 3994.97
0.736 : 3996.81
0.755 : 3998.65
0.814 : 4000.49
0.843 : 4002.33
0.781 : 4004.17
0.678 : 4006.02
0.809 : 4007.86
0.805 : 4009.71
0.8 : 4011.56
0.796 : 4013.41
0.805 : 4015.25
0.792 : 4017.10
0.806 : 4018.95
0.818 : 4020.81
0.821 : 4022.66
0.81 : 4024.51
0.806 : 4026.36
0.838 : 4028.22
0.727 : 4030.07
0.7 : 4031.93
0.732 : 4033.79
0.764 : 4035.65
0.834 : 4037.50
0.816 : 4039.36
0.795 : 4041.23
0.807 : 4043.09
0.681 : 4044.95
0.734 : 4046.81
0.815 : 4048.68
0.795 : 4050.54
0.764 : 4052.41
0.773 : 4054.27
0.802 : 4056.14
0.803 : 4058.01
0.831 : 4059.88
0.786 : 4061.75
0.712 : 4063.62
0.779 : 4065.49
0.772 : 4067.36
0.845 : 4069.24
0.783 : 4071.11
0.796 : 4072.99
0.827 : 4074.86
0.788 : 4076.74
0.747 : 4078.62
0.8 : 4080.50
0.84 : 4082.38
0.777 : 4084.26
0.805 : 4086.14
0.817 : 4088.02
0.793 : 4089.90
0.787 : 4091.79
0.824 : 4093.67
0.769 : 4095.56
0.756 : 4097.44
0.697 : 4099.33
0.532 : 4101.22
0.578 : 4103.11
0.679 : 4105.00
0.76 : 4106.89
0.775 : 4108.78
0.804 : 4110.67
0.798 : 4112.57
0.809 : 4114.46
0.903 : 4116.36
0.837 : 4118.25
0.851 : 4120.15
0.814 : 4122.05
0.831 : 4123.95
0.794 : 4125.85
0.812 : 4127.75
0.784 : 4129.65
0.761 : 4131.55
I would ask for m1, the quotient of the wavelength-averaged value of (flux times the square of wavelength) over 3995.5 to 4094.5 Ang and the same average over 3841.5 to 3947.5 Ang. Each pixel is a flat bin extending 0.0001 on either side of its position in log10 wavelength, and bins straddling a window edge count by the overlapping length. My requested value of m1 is 1.36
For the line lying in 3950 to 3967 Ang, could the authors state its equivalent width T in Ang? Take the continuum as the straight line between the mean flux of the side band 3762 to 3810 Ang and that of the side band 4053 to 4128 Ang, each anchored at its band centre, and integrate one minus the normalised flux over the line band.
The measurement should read 3.0 Ang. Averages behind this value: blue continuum 0.656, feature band 0.598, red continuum 0.782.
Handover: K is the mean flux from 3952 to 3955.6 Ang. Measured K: 0.678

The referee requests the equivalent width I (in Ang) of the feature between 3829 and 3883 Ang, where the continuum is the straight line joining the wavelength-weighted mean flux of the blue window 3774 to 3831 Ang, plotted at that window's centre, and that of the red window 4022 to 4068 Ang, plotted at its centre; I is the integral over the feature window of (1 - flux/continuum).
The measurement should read 3.1 Ang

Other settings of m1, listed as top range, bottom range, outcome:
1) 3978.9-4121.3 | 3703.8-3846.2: 1.51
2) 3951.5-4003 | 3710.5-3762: 1.28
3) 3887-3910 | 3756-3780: 1.09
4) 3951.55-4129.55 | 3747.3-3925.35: 1.28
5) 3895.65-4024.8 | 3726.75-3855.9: 1.15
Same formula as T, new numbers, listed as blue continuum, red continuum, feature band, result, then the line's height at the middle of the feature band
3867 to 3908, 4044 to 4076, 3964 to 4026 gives 3.6 Ang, 0.732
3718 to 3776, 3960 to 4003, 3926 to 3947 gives 6.5 Ang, 0.615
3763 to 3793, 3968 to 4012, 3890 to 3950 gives 8.5 Ang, 0.682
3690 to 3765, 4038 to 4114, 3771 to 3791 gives -3.4 Ang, 0.6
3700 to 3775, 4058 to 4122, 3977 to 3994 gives -0.9 Ang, 0.715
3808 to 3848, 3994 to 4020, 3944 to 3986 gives 9.0 Ang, 0.739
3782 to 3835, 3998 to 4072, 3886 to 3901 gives 2.0 Ang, 0.688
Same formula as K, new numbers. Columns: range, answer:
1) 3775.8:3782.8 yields 0.747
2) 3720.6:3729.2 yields 0.582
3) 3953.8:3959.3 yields 0.679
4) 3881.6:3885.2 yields 0.665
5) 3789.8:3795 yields 0.666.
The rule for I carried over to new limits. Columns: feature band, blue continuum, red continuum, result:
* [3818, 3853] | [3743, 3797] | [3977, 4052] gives 4.1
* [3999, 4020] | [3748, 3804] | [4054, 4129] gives -1.5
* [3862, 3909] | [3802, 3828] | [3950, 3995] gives -1.8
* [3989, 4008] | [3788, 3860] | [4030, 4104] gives -1.3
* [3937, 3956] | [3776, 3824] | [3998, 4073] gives 3.3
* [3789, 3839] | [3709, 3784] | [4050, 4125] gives 2.2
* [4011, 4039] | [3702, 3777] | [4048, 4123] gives -1.8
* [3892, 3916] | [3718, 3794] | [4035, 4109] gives -0.4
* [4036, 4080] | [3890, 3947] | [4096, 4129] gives -4.4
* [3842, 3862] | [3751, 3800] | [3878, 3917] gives -1.4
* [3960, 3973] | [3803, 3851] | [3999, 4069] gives 6.2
